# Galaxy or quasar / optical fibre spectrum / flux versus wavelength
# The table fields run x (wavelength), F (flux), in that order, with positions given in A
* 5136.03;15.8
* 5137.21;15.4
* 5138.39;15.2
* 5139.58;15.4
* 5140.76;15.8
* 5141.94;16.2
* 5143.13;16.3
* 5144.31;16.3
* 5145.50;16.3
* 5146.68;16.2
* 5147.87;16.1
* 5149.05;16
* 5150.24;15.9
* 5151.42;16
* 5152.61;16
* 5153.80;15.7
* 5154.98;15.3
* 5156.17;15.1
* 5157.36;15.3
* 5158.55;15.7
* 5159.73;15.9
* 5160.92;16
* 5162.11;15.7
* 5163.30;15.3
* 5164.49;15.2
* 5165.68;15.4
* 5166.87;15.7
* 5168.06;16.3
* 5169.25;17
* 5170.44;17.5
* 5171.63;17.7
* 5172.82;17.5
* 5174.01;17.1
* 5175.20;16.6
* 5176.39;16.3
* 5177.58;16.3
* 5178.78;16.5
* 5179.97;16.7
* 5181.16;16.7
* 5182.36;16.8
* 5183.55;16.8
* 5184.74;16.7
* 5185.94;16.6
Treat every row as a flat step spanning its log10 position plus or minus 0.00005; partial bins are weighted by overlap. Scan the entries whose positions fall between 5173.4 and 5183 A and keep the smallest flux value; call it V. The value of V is 16.3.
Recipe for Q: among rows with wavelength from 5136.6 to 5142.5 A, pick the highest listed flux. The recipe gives 16.2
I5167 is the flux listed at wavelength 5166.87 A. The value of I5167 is 15.7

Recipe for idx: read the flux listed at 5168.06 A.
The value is 16.3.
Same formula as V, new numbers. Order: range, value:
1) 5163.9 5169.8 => 15.2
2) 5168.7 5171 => 17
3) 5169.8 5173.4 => 17.5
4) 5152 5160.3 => 15.1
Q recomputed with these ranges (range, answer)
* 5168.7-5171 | 17.5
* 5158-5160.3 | 15.9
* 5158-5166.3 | 16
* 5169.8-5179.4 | 17.7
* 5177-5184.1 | 16.8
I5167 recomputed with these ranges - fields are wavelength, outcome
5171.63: 17.7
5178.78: 16.5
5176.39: 16.3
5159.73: 15.9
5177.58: 16.3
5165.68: 15.4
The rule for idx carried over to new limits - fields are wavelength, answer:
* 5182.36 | 16.8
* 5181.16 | 16.7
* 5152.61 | 16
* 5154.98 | 15.3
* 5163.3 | 15.3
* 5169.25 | 17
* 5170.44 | 17.5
